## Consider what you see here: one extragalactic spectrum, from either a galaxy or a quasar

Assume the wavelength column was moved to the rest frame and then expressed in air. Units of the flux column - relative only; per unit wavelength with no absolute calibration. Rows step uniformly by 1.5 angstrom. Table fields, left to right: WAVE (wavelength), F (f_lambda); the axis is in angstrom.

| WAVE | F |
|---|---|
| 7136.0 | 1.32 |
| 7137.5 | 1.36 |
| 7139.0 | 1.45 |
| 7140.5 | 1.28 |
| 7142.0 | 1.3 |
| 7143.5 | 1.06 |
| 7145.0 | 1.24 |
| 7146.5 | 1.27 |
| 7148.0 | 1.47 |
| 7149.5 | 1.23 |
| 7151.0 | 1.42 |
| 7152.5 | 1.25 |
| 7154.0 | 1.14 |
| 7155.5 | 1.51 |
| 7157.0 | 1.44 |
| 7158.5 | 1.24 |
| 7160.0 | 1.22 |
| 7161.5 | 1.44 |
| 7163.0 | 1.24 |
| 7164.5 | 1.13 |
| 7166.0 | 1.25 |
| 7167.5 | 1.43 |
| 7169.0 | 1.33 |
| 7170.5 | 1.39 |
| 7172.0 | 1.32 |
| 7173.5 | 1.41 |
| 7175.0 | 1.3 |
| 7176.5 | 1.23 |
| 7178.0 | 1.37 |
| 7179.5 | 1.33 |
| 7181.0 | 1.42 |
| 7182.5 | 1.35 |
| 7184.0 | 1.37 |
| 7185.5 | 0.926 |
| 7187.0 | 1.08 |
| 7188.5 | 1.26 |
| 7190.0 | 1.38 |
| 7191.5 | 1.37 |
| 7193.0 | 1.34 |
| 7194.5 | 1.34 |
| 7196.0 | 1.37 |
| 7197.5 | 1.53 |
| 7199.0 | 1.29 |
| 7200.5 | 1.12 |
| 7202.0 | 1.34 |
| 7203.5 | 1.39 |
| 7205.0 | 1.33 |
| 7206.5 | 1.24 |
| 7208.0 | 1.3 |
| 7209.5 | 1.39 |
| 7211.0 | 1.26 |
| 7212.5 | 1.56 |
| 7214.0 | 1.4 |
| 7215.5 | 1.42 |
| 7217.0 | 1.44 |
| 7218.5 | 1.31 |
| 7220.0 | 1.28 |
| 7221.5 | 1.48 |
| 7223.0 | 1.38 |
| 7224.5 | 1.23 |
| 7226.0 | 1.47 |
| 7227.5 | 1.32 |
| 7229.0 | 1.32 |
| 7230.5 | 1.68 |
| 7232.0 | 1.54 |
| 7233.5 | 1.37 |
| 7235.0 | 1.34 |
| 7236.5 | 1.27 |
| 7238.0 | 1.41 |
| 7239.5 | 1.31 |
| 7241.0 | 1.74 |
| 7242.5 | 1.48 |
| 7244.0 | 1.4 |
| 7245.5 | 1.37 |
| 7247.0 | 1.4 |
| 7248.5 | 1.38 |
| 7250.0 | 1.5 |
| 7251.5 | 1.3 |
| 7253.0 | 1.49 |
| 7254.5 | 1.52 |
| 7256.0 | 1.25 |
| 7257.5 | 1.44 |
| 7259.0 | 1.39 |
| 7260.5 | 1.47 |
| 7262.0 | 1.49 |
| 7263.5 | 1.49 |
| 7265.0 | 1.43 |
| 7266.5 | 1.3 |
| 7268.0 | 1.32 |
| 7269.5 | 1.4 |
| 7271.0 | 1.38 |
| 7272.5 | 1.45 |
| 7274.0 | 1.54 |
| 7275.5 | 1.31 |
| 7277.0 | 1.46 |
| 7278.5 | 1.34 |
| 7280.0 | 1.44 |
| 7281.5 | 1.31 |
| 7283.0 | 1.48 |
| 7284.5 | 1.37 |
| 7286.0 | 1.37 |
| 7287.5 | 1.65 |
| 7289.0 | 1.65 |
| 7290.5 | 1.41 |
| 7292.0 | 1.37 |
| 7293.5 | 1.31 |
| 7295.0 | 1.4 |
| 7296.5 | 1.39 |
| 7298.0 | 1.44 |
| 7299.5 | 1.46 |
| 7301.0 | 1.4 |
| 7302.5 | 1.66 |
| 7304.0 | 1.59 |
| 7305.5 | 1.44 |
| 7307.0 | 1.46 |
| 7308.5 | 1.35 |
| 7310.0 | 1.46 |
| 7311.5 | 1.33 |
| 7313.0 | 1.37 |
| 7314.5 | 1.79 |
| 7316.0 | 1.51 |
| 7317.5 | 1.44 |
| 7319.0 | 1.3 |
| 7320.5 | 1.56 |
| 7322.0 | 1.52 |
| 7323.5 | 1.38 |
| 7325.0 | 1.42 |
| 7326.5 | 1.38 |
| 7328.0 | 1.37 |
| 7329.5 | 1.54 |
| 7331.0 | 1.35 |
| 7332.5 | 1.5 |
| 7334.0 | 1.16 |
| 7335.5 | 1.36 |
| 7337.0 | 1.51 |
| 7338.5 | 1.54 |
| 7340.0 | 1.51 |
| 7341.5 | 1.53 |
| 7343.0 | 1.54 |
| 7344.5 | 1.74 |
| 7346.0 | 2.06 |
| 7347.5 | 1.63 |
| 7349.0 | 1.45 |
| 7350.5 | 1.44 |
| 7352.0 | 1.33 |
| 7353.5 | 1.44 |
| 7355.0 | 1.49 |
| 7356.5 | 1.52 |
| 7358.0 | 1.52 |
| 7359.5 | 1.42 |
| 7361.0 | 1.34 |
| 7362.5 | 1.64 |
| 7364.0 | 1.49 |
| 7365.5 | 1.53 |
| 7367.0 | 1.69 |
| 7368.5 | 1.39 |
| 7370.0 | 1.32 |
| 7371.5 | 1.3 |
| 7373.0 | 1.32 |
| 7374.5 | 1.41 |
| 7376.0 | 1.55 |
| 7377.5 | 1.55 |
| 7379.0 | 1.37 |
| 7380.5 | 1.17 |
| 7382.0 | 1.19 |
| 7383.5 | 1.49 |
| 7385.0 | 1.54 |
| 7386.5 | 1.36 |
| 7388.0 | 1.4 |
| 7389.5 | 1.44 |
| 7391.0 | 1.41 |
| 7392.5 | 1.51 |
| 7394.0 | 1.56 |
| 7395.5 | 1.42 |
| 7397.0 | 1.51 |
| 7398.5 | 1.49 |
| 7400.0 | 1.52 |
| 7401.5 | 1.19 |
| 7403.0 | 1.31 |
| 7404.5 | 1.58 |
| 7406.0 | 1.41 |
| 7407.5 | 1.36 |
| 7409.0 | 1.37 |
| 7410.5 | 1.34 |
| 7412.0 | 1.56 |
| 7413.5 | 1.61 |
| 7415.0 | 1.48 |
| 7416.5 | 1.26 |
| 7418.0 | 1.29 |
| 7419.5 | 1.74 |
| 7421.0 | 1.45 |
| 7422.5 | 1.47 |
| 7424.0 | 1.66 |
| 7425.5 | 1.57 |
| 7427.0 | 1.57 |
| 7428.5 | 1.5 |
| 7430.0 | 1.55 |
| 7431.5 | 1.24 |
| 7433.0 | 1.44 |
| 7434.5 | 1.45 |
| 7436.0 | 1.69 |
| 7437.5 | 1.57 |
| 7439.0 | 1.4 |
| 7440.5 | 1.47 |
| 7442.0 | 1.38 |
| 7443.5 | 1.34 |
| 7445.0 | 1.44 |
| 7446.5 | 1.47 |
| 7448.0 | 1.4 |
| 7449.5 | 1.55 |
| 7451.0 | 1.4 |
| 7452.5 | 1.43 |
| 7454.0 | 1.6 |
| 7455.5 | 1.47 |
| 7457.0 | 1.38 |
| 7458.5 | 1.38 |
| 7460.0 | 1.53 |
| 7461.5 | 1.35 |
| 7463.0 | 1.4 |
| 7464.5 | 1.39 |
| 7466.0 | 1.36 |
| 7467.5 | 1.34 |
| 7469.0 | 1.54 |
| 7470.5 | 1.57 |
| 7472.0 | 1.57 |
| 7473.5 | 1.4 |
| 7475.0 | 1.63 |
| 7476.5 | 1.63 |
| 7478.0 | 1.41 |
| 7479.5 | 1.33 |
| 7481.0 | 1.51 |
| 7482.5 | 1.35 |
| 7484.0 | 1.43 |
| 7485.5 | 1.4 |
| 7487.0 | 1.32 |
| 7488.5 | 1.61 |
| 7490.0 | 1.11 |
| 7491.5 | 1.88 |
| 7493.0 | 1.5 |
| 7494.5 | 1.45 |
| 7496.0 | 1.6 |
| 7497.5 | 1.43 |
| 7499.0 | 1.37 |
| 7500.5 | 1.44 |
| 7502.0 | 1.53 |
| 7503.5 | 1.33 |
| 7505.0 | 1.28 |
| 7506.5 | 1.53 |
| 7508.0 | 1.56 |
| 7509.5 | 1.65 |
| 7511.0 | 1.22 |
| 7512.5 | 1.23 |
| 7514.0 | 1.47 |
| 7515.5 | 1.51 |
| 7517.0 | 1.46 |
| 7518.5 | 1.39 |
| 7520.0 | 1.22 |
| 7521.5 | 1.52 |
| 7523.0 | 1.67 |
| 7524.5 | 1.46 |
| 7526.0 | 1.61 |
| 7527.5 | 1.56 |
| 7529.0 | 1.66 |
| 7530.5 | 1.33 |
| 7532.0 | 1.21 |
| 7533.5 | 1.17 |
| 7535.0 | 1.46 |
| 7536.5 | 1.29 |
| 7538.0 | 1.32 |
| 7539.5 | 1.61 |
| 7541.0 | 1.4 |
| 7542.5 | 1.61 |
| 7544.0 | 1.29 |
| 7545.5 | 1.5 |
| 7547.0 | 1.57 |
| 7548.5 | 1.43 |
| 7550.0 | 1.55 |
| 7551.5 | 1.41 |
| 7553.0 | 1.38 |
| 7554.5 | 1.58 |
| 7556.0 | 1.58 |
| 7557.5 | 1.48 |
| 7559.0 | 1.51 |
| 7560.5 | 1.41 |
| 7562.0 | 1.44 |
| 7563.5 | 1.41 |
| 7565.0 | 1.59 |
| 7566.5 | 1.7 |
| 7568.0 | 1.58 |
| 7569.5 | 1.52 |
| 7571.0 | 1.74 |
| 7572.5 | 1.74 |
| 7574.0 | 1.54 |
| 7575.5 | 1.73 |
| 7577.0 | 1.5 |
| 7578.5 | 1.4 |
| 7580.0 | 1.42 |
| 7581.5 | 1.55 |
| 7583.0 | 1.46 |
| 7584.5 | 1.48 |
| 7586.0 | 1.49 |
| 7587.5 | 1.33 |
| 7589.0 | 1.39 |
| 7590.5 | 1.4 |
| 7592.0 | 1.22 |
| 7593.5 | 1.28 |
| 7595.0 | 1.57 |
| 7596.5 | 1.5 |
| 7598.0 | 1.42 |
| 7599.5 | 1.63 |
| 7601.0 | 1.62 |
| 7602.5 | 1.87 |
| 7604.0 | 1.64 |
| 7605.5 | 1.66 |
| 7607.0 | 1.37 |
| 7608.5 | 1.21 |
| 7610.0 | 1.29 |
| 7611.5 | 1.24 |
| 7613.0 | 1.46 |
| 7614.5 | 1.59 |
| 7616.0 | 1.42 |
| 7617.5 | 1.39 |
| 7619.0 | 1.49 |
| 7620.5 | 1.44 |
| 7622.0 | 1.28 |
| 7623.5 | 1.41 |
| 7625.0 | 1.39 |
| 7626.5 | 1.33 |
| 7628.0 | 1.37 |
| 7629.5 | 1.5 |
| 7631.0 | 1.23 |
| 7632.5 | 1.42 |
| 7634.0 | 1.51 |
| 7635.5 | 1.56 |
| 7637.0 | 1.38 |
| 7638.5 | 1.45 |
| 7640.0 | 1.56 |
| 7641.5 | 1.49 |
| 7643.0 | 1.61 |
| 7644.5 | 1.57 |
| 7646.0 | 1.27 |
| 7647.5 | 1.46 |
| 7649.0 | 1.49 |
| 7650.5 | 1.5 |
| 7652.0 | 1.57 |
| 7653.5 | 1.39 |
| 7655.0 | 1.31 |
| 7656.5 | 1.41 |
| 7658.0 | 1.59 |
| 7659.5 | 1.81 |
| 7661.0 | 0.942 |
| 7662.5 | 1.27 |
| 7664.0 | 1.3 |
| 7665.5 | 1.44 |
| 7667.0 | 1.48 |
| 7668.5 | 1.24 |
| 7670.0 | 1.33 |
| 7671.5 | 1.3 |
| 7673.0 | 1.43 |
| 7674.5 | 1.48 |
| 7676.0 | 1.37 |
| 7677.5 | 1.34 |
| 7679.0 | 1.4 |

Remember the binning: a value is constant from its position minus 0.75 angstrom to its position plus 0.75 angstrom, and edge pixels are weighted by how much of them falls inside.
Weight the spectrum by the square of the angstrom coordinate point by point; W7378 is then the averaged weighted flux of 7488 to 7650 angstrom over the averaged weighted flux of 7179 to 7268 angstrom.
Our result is 1.17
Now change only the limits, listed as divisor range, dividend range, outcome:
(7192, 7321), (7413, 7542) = 1.09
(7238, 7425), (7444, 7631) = 1.07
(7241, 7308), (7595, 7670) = 1.11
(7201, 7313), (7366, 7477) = 1.07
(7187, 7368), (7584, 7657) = 1.11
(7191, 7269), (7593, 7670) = 1.16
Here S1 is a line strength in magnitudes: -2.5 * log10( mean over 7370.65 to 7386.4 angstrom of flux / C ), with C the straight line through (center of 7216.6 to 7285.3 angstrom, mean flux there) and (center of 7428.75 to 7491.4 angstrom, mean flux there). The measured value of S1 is 0.04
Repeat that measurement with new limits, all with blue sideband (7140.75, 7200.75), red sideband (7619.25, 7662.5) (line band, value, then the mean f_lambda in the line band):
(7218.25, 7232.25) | -0.06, 1.4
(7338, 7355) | -0.16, 1.56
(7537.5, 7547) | -0.05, 1.47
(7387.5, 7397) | -0.07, 1.46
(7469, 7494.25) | -0.07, 1.48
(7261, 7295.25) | -0.07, 1.42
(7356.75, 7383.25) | -0.05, 1.43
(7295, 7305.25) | -0.11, 1.48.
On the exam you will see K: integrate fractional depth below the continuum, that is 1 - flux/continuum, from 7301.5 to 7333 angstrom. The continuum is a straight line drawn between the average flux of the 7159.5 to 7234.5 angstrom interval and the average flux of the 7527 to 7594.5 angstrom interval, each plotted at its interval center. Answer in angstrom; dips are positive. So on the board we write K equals -1.8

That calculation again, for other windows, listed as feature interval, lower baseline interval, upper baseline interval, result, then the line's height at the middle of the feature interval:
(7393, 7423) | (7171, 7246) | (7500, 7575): -0.38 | 1.43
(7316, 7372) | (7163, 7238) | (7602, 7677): -4.46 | 1.37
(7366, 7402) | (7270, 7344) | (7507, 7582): 0.85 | 1.46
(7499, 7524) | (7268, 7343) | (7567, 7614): 0.73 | 1.48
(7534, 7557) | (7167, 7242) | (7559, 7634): -0.09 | 1.46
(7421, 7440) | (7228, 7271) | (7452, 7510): -0.71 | 1.45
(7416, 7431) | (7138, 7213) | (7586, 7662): -1.30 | 1.39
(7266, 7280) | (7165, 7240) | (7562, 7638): -0.26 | 1.37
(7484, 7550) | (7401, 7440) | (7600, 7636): 0.43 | 1.46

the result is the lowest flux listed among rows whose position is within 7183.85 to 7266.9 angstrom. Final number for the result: 0.926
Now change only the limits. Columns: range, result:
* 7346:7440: 1.17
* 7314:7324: 1.3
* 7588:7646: 1.21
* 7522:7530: 1.46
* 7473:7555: 1.11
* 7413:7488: 1.24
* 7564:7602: 1.22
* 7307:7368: 1.16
